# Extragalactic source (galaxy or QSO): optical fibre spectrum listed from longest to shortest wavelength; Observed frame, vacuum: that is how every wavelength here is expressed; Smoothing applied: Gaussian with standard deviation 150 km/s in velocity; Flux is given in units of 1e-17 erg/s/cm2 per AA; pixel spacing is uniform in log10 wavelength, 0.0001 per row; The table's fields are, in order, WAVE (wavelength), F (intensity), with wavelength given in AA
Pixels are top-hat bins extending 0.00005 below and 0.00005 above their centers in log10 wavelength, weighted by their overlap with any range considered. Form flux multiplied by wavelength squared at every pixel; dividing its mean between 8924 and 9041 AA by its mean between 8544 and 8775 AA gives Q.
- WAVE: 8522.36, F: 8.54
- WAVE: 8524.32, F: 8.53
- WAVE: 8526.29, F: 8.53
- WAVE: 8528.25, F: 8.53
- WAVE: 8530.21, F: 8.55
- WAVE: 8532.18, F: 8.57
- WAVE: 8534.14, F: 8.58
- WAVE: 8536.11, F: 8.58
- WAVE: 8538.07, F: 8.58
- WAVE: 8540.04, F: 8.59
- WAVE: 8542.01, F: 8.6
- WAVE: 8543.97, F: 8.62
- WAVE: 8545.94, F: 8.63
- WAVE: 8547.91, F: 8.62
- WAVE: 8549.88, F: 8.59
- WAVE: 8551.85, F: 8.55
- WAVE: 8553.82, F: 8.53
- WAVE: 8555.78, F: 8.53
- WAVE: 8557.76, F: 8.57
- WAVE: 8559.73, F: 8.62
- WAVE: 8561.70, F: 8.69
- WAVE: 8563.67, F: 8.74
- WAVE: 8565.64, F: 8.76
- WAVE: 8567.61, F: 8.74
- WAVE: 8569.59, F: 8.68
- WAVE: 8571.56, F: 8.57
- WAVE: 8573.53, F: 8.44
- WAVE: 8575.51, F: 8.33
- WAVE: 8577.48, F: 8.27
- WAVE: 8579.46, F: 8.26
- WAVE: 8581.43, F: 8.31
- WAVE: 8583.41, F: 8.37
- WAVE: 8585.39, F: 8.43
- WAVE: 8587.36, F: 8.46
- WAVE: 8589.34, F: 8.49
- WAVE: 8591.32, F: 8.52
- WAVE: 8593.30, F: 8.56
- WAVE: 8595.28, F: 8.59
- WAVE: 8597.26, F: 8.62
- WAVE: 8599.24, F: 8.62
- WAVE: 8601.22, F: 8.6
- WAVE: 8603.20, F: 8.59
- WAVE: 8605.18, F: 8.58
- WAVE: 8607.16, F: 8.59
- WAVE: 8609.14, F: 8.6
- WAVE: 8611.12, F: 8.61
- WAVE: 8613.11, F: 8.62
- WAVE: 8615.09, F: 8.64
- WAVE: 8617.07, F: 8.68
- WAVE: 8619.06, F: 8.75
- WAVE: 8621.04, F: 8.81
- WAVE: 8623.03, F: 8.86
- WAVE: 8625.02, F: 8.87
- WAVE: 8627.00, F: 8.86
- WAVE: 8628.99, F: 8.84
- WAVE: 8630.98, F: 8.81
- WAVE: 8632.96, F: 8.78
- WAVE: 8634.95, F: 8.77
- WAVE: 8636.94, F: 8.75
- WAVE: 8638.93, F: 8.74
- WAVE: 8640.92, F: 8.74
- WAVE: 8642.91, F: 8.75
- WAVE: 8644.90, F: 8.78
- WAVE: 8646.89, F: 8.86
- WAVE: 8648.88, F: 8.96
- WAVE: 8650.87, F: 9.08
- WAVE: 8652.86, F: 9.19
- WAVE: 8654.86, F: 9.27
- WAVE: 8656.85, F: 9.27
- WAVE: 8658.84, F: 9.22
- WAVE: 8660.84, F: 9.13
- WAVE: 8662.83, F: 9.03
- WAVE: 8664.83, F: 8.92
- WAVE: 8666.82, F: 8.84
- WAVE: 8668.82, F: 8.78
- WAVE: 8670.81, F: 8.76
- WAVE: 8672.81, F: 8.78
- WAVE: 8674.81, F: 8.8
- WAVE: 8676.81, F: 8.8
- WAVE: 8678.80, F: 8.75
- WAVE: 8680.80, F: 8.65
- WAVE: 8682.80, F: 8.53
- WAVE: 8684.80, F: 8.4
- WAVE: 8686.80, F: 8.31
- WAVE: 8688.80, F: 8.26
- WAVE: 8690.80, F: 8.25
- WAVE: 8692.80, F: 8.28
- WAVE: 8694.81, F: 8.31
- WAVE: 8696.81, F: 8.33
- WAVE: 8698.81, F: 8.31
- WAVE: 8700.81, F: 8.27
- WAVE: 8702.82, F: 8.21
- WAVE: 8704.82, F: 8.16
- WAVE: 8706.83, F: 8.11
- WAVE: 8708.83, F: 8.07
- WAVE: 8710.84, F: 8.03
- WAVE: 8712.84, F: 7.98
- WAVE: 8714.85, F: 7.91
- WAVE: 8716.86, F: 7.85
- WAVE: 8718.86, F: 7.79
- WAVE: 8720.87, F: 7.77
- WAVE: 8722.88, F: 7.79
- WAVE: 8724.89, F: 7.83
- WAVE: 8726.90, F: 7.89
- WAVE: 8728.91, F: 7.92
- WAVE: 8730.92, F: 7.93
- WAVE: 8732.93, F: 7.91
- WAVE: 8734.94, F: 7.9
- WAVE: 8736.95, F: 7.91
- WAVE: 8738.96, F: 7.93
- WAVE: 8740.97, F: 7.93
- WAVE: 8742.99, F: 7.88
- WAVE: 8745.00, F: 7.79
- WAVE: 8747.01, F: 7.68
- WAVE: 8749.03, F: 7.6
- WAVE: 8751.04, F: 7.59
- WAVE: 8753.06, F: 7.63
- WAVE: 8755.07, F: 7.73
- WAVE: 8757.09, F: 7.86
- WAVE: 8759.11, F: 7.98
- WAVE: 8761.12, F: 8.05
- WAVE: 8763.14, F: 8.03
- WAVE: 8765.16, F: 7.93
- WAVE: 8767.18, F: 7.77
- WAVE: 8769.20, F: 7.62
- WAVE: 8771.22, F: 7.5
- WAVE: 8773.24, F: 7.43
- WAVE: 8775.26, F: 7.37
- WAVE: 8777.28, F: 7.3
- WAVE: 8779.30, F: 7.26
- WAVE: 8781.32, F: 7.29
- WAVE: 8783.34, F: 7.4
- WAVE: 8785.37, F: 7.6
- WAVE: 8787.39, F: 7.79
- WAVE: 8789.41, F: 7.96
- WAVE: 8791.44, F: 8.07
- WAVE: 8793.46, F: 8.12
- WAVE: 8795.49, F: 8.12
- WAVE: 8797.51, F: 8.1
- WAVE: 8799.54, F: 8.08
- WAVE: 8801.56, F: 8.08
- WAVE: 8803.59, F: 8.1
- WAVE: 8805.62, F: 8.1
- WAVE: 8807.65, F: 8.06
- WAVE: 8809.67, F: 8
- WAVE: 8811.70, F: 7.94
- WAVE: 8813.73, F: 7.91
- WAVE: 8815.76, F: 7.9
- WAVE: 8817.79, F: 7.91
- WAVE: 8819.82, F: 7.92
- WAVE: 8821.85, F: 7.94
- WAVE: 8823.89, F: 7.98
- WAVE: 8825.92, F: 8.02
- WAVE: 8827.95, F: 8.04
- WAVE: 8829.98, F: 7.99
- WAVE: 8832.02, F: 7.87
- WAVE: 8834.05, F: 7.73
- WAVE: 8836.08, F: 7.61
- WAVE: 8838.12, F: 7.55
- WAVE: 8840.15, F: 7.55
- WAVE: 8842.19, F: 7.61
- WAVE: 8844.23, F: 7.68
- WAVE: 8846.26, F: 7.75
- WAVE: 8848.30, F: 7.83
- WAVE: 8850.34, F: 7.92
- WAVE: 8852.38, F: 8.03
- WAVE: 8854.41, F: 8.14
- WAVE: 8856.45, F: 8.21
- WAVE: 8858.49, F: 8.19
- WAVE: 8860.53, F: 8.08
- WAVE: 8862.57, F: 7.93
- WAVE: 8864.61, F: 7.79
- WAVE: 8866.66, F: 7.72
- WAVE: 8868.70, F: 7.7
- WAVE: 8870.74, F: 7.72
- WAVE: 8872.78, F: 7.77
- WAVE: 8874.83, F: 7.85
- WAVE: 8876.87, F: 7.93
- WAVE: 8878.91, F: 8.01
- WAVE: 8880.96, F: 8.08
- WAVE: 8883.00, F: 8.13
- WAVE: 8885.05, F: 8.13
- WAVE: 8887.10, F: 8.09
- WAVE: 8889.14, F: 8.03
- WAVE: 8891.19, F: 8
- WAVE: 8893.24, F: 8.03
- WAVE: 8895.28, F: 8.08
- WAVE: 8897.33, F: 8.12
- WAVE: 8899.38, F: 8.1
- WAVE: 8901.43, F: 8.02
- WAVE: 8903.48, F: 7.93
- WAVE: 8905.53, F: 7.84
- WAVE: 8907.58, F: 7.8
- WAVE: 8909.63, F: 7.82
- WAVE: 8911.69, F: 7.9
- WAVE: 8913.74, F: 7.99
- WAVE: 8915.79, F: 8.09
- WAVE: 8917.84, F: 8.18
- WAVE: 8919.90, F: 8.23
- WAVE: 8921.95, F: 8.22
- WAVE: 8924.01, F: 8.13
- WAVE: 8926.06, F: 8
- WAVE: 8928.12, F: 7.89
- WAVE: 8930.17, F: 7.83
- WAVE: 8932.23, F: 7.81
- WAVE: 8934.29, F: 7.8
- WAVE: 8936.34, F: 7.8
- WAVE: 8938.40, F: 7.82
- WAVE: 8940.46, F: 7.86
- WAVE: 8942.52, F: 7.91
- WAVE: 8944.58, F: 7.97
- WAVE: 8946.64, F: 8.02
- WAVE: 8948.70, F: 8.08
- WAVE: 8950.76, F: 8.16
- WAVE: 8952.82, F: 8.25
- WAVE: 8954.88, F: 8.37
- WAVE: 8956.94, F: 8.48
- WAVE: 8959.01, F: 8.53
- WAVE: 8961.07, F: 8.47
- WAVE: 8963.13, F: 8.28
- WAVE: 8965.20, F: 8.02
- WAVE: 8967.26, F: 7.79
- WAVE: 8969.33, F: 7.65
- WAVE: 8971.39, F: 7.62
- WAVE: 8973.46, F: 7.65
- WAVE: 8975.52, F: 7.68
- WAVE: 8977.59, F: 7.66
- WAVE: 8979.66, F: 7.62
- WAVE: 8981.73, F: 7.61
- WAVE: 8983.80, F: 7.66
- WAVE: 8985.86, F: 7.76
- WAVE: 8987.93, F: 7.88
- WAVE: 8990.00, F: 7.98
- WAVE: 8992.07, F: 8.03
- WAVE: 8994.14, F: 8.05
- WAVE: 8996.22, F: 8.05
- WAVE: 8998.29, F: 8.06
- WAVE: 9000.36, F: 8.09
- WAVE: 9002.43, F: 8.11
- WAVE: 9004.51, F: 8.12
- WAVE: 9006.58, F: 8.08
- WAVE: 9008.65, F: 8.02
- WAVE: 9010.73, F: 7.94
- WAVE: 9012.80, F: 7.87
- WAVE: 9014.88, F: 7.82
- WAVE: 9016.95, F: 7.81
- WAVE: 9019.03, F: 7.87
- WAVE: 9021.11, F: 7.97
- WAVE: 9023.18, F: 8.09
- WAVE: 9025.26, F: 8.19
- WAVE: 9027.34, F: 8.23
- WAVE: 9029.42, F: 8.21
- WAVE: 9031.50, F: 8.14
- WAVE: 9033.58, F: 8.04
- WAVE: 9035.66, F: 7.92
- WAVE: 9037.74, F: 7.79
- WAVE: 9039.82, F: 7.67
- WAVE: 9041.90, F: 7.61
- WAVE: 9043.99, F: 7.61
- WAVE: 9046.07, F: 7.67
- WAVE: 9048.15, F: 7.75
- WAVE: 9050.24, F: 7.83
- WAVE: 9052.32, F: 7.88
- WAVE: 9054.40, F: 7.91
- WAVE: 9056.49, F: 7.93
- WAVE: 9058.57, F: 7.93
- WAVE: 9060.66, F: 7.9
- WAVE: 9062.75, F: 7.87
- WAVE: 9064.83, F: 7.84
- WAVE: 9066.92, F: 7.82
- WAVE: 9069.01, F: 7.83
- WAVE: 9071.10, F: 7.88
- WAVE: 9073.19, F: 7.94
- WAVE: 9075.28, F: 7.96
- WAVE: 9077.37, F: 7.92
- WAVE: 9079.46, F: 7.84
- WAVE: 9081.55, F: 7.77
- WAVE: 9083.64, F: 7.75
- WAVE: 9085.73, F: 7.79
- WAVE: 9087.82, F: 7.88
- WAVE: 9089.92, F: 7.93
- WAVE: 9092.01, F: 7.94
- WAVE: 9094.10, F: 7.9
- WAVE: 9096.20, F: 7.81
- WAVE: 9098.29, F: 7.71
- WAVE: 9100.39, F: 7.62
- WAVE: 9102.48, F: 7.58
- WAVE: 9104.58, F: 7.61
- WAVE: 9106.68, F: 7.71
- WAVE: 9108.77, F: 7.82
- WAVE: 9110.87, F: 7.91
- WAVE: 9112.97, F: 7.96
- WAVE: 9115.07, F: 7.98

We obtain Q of 1.0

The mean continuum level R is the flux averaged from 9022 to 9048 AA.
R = 7.93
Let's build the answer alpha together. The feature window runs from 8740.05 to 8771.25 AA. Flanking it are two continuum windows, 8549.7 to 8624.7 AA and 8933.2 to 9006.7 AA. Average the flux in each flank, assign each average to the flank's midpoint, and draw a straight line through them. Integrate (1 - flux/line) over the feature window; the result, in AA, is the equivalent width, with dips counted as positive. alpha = 1.9 AA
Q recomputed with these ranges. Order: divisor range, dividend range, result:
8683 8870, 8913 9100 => 1.06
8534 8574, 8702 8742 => 0.96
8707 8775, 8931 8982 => 1.07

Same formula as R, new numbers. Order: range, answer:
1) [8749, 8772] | 7.78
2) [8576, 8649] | 8.64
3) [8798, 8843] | 7.91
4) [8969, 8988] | 7.67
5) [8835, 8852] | 7.7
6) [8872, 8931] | 8.01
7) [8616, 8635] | 8.8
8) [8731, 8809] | 7.8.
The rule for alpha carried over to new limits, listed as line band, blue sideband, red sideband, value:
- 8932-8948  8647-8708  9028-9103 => 0.46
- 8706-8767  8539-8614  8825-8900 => 2.44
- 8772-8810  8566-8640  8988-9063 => 2.37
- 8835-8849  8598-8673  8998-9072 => 1.19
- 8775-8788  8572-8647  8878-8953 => 1.34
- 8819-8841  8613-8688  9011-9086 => 1.48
